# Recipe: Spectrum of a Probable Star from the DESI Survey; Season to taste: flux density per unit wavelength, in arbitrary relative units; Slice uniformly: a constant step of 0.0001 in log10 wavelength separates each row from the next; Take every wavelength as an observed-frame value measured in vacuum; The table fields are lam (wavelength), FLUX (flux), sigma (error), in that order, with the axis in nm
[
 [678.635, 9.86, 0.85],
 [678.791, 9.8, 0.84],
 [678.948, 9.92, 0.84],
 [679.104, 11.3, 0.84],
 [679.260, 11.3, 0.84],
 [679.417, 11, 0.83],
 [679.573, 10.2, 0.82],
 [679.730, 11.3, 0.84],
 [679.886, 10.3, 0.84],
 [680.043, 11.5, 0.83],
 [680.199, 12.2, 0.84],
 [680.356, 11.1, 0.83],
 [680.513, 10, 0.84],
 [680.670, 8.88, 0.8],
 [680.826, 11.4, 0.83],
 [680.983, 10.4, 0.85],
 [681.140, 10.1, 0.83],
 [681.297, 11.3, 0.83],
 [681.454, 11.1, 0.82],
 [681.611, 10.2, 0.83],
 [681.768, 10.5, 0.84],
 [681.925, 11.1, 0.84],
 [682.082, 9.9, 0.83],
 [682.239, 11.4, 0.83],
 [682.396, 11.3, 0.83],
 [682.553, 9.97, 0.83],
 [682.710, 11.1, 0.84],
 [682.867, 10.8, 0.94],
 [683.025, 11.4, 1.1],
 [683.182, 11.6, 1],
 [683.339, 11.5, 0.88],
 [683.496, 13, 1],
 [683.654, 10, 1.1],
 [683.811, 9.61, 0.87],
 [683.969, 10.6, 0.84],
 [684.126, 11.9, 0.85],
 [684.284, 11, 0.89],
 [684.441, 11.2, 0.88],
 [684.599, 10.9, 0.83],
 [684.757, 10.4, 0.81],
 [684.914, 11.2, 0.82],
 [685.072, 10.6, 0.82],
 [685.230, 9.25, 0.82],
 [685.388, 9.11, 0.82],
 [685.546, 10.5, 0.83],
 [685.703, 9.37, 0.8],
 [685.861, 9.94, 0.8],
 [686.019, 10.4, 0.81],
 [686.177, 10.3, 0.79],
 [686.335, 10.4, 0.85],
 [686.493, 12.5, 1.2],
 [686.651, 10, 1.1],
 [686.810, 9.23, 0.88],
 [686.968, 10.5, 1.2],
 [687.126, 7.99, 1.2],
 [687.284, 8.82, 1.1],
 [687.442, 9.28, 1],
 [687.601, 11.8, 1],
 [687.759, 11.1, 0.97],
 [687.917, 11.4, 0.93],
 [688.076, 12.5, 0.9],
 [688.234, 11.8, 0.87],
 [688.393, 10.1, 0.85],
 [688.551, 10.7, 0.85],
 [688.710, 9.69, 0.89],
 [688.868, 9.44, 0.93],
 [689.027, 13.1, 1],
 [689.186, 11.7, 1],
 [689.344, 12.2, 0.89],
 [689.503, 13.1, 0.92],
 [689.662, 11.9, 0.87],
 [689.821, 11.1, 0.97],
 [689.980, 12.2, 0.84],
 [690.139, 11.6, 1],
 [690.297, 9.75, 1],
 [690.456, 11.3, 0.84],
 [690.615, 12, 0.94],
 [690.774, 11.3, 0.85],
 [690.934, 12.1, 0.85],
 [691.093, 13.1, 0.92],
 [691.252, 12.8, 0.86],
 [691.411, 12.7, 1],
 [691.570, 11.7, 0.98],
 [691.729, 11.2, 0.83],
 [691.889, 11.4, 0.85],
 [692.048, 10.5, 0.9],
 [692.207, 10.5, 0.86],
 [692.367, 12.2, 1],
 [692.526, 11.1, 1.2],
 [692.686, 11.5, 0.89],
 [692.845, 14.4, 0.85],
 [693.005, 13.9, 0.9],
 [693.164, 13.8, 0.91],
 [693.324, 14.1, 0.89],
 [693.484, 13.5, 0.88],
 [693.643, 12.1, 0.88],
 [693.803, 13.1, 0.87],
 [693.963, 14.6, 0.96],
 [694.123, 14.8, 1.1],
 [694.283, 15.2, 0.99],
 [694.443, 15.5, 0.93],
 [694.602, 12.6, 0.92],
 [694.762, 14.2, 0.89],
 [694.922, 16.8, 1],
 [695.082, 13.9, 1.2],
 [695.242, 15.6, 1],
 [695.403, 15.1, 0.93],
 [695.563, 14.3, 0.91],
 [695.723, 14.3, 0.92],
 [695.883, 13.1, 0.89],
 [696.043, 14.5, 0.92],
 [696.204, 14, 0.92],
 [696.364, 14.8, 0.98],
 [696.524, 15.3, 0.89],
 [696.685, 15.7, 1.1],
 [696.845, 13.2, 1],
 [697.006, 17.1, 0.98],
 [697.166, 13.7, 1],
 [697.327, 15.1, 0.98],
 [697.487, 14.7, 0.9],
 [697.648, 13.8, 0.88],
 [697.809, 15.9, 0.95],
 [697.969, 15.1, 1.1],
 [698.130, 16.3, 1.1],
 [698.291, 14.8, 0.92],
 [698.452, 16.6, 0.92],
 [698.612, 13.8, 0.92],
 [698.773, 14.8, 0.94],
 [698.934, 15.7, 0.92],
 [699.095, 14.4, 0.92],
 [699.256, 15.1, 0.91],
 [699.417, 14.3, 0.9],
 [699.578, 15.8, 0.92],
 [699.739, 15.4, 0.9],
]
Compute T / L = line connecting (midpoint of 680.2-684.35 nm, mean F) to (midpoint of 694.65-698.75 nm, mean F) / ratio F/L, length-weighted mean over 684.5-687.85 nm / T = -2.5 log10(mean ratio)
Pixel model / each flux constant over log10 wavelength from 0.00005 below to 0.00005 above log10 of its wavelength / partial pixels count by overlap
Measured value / 0.17 mag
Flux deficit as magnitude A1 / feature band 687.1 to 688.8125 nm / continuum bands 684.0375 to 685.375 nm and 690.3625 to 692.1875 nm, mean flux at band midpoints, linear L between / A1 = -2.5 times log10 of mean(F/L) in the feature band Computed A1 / 0.07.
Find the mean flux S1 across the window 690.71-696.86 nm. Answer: 13.5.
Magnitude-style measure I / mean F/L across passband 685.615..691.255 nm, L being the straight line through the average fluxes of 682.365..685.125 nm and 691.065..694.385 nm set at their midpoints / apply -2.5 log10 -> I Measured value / 0.090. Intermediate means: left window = 11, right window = 12.8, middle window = 11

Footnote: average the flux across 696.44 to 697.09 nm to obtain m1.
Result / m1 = 15.3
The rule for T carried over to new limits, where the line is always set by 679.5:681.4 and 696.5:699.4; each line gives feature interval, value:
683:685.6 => 0.08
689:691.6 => 0.10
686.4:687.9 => 0.21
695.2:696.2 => 0.01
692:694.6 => 0.06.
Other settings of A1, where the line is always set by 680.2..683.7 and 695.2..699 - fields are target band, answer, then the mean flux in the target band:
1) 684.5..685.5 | 0.14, 10.3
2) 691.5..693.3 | 0.13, 12.1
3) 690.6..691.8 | 0.10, 12.1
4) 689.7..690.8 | 0.15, 11.3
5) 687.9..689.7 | 0.11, 11.5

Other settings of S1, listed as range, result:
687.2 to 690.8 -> 11.2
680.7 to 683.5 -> 10.9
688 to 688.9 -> 10.8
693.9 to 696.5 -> 14.6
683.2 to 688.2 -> 10.6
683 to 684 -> 11.1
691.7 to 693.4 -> 12.3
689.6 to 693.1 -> 11.8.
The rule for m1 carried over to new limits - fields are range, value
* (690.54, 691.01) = 11.8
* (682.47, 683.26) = 11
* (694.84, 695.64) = 15.1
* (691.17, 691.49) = 12.8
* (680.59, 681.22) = 10.2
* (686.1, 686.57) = 11.1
